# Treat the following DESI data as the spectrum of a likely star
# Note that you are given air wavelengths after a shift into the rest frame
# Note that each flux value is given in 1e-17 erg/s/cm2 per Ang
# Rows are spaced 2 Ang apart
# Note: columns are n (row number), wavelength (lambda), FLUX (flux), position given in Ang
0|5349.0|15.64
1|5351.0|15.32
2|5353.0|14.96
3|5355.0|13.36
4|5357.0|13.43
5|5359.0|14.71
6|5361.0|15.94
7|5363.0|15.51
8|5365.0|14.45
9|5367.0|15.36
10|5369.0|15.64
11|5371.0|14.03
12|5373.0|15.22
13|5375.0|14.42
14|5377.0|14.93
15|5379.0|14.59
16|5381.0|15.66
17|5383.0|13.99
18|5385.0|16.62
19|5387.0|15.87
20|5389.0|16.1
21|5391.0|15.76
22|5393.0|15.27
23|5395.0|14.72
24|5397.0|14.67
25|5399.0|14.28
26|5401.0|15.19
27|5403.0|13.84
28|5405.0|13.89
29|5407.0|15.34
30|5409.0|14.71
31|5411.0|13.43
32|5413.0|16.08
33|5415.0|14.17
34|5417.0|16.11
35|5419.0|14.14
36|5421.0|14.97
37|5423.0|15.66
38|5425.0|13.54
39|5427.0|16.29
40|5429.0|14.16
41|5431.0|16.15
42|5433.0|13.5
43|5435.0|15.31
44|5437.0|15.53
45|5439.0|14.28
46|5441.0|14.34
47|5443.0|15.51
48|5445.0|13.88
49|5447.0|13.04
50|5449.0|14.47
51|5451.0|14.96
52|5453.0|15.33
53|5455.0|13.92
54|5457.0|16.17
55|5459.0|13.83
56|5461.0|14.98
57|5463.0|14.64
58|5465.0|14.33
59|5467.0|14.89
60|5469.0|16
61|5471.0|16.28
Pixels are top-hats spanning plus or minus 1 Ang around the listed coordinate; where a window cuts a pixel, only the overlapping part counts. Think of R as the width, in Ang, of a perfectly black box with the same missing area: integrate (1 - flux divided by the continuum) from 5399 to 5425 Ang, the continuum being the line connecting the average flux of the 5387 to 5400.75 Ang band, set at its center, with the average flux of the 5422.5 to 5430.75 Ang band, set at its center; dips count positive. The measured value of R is 0.6 Ang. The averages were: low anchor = 15.2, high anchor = 15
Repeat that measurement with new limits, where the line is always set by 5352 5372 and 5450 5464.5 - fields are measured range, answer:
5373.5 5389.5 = -0.5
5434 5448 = 0.2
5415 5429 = -0.2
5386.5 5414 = -0.3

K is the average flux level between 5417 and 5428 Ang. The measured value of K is 15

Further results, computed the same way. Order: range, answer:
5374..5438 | 15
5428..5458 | 14.7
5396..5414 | 14.6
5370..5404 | 15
